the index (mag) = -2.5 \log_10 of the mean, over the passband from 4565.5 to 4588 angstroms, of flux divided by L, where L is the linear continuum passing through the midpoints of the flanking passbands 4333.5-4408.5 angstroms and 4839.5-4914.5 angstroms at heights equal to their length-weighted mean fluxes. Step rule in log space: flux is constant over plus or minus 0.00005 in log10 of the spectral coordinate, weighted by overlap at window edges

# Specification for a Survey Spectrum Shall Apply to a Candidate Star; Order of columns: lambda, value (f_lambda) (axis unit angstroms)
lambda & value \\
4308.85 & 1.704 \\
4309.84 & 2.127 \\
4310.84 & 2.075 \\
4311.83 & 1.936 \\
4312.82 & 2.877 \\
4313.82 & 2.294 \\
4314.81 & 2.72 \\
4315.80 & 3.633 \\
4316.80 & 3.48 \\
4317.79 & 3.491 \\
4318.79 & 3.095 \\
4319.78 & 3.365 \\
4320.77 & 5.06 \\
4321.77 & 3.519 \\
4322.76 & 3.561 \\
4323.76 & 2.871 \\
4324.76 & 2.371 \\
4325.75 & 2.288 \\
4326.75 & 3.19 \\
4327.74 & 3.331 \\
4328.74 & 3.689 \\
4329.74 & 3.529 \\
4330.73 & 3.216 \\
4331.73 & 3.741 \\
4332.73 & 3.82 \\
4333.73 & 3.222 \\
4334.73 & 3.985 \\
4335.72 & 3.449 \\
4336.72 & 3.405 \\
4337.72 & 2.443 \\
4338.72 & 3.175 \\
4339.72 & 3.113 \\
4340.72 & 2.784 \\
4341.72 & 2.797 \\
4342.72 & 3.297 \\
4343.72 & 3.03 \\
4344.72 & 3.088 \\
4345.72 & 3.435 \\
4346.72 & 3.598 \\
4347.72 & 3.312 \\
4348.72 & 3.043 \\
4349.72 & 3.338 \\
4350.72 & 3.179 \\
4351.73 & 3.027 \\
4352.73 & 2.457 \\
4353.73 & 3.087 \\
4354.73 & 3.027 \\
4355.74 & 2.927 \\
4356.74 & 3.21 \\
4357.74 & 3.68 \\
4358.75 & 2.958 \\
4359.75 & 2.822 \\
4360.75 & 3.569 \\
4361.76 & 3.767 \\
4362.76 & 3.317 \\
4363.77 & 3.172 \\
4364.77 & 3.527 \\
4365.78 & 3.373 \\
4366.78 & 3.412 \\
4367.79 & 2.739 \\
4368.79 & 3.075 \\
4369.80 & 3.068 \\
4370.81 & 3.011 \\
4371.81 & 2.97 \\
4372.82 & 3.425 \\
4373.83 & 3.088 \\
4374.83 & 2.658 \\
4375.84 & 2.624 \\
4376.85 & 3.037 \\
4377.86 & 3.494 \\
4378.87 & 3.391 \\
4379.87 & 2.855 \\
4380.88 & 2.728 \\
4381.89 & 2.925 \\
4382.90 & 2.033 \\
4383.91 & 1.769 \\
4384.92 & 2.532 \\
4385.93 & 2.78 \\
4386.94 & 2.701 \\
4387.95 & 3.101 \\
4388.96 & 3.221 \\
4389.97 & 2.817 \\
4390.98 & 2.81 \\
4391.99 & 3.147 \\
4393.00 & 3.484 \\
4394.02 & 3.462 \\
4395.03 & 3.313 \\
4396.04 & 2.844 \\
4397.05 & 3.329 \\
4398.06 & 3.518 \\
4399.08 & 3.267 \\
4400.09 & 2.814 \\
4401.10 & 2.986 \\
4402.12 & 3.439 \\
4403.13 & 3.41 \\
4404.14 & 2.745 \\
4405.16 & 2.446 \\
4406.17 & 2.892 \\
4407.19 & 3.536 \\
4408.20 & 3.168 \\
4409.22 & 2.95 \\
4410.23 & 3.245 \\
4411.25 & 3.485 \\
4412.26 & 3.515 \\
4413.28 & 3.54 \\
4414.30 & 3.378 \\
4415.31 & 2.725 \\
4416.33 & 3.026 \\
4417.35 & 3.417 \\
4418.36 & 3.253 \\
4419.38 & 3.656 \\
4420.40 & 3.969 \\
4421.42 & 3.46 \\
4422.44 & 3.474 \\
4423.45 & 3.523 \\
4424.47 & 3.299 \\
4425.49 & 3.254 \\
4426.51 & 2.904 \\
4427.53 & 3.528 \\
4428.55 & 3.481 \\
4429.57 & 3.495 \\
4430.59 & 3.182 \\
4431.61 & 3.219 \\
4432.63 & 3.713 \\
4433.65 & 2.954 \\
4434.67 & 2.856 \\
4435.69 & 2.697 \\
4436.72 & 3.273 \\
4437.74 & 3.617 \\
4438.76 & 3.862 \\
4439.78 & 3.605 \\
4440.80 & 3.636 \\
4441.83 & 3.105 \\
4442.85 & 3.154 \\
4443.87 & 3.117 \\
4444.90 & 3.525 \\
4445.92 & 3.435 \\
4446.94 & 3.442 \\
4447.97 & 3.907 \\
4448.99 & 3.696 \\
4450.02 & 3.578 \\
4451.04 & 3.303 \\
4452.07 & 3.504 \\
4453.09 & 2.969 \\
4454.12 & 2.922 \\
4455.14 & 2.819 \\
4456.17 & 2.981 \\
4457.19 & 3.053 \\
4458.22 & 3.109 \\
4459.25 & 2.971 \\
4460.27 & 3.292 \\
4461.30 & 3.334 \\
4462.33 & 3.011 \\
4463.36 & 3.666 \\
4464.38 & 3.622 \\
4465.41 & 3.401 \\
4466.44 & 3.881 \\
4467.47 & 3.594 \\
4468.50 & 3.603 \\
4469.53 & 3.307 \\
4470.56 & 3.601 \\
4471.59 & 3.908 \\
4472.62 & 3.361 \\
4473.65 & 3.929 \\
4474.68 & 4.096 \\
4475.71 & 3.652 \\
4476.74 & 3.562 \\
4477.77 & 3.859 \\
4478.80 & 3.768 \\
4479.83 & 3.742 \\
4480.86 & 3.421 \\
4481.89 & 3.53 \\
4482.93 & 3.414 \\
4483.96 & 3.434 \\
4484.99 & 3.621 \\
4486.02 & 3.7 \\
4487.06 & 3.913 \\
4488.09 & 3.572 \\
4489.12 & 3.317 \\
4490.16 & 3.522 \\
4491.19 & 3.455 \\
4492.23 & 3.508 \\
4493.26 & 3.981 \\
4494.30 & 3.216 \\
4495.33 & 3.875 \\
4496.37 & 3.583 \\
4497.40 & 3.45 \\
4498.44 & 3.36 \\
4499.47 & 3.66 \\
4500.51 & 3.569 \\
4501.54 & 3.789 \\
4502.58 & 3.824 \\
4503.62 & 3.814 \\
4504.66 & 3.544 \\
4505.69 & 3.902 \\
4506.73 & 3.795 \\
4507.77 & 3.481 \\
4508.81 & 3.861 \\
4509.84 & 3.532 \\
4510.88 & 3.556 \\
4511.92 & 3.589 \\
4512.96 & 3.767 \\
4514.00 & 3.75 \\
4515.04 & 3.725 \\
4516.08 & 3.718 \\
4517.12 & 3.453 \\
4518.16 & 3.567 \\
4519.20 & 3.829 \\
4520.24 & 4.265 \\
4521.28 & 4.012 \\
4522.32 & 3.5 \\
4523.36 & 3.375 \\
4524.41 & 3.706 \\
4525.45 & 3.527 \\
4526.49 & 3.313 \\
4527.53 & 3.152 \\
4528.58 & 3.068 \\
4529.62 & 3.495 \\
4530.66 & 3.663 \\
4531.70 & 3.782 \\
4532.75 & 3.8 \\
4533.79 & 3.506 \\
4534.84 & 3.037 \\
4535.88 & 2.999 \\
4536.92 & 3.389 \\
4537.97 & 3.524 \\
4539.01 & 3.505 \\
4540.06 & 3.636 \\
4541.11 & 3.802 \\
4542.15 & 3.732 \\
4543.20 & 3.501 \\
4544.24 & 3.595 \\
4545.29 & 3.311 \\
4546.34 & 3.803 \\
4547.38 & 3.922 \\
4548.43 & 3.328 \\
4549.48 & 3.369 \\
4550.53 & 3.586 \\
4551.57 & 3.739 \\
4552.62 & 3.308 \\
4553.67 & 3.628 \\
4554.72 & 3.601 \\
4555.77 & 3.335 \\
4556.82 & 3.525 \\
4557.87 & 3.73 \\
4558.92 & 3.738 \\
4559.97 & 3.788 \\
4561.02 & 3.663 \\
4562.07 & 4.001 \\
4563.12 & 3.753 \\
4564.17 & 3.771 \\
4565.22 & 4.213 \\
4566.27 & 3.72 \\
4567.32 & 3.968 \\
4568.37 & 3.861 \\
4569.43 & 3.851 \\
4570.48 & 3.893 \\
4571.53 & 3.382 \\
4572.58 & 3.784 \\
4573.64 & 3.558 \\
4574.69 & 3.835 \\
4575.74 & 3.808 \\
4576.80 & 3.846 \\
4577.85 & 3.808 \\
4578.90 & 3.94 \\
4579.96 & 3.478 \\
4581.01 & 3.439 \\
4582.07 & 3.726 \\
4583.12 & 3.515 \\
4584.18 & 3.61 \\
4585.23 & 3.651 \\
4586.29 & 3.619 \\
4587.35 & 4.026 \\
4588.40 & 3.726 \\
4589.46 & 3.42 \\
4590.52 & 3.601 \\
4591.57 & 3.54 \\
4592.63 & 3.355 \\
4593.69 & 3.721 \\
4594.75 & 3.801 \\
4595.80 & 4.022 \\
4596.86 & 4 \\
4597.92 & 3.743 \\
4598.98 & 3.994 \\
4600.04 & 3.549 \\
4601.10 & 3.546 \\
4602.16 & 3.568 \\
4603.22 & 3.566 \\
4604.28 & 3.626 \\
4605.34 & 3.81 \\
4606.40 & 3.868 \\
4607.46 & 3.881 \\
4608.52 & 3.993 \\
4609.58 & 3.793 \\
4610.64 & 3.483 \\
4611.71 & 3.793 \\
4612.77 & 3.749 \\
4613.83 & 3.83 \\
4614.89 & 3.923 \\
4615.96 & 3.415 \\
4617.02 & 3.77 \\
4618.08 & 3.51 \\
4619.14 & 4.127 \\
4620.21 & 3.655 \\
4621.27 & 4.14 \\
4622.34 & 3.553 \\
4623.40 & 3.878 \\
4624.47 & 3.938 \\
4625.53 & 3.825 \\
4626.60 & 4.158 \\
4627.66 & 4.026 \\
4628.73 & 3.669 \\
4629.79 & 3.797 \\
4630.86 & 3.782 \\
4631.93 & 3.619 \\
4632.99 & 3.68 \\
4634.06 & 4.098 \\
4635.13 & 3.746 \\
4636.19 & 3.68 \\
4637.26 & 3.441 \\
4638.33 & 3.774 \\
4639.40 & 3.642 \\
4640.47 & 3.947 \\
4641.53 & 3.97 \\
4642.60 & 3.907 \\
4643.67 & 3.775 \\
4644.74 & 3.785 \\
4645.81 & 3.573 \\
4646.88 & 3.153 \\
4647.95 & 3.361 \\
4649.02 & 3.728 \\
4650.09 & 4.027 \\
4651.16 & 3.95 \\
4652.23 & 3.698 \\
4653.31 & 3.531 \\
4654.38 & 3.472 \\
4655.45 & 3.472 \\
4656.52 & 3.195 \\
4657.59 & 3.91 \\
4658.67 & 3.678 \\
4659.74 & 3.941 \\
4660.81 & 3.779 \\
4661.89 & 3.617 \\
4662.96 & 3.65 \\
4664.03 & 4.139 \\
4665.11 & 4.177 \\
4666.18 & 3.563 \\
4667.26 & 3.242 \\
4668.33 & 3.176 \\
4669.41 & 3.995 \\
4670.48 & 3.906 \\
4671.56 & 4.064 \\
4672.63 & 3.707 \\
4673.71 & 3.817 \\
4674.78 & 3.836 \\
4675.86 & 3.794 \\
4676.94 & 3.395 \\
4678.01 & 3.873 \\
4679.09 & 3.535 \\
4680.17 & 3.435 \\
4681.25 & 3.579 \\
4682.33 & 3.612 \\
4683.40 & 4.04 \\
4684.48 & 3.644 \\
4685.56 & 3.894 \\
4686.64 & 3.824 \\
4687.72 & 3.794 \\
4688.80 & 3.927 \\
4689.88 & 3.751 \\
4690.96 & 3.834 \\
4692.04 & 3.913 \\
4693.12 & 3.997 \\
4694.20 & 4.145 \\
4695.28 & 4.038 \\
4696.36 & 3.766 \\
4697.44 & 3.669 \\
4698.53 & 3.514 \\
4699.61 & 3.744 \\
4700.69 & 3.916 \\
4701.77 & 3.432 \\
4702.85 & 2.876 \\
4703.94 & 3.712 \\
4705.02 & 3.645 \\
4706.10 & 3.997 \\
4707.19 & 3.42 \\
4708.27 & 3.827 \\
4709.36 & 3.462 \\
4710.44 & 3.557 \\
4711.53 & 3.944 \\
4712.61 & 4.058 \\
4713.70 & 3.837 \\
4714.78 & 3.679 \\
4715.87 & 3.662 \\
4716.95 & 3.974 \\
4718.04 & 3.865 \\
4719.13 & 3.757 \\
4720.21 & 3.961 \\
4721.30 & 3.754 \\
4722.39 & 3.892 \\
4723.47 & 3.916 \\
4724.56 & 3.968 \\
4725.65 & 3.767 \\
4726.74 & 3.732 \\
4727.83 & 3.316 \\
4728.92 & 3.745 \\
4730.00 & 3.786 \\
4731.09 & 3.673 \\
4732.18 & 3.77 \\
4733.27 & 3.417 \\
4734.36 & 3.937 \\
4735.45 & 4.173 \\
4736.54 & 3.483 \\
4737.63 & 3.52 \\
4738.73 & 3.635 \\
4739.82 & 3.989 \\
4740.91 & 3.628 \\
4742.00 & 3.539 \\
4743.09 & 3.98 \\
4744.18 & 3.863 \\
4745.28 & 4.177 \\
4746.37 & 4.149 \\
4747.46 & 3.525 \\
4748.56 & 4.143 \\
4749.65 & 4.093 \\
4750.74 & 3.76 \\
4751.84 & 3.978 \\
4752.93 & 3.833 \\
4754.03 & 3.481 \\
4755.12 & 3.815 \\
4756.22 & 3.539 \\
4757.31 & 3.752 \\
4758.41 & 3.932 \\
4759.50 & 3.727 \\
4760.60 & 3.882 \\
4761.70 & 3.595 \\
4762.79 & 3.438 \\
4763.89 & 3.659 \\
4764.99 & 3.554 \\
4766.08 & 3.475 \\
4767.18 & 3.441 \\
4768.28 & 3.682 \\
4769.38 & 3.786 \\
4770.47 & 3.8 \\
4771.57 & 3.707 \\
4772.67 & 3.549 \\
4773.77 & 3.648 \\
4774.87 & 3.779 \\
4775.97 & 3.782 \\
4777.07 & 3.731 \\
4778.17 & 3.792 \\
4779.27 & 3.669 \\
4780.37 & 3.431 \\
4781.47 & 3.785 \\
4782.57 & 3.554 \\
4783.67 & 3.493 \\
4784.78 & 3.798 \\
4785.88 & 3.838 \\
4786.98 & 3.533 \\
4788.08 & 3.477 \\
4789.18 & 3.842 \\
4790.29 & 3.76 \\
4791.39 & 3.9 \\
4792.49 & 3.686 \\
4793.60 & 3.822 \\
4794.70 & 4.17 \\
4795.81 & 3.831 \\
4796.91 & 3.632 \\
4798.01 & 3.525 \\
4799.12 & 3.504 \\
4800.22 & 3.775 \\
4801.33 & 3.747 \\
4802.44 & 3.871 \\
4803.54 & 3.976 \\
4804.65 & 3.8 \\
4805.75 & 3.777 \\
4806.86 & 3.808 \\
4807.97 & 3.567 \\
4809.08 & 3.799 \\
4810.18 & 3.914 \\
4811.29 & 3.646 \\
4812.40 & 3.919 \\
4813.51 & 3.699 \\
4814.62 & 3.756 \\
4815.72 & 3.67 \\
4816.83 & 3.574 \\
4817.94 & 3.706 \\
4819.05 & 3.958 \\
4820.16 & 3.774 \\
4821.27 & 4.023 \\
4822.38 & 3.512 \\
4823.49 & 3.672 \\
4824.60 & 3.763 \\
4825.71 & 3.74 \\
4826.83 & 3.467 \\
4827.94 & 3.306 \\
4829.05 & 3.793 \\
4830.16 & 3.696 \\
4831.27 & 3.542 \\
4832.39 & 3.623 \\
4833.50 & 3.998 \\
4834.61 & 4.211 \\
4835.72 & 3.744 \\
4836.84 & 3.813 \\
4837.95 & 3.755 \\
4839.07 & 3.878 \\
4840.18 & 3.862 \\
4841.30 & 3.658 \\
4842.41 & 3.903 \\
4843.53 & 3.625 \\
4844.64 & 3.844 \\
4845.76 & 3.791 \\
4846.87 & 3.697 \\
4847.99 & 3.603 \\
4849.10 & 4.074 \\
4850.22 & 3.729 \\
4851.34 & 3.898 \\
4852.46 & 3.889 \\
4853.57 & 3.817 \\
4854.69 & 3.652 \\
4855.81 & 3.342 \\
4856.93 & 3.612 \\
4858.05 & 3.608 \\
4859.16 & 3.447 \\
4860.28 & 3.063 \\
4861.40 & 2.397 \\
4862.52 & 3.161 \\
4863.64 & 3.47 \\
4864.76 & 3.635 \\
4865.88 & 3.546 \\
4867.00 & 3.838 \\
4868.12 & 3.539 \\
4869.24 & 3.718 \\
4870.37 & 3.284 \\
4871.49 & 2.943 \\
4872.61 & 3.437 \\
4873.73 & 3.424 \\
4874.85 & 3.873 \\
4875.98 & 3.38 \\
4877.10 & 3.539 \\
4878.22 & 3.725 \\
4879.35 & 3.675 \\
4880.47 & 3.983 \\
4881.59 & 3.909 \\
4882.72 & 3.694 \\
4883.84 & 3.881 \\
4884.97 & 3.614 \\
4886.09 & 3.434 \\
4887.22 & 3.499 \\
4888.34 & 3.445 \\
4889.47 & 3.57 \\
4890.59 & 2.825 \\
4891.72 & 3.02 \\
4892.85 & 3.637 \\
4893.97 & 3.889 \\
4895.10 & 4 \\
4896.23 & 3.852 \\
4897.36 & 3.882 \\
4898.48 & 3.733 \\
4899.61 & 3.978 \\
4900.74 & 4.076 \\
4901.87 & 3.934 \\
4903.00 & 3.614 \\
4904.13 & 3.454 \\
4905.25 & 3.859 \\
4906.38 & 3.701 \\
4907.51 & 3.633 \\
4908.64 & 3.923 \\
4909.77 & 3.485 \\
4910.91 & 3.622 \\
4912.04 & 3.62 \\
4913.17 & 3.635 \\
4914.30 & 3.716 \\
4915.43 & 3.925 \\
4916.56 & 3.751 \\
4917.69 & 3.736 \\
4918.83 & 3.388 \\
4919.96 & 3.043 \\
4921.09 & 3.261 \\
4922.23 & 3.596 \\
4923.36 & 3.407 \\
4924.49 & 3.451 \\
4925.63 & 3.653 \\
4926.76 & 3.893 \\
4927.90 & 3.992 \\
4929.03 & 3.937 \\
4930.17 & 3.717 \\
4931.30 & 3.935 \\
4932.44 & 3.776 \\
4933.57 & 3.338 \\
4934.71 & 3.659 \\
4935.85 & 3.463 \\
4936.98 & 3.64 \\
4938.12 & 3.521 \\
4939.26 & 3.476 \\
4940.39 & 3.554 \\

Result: -0.13 mag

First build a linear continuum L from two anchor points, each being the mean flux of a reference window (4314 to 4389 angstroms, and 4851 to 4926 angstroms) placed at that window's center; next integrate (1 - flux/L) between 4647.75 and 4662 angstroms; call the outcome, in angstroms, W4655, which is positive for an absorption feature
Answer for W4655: -1.19 angstroms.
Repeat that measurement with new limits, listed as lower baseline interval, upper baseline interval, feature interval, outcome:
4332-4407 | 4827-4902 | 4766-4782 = -0.6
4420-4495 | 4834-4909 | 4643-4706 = -2.9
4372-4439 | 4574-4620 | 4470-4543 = -3.5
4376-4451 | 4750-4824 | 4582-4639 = -4.4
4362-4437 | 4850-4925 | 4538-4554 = -1.5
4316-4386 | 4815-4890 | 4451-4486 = -2.0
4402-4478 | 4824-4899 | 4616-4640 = -2.1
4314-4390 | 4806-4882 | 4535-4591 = -4.8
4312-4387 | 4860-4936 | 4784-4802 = -1.2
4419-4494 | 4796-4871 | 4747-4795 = -1.0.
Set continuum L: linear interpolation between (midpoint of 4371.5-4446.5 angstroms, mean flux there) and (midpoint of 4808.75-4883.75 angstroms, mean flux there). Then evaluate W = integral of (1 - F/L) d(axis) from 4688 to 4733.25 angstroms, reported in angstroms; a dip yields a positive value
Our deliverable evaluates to -3.21 angstroms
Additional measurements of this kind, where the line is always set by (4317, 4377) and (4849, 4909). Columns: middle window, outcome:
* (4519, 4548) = -1.8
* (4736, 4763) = -2.1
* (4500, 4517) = -1.8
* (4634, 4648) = -1.1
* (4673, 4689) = -1.3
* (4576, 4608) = -2.9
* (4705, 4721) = -1.4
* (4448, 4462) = 0.3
